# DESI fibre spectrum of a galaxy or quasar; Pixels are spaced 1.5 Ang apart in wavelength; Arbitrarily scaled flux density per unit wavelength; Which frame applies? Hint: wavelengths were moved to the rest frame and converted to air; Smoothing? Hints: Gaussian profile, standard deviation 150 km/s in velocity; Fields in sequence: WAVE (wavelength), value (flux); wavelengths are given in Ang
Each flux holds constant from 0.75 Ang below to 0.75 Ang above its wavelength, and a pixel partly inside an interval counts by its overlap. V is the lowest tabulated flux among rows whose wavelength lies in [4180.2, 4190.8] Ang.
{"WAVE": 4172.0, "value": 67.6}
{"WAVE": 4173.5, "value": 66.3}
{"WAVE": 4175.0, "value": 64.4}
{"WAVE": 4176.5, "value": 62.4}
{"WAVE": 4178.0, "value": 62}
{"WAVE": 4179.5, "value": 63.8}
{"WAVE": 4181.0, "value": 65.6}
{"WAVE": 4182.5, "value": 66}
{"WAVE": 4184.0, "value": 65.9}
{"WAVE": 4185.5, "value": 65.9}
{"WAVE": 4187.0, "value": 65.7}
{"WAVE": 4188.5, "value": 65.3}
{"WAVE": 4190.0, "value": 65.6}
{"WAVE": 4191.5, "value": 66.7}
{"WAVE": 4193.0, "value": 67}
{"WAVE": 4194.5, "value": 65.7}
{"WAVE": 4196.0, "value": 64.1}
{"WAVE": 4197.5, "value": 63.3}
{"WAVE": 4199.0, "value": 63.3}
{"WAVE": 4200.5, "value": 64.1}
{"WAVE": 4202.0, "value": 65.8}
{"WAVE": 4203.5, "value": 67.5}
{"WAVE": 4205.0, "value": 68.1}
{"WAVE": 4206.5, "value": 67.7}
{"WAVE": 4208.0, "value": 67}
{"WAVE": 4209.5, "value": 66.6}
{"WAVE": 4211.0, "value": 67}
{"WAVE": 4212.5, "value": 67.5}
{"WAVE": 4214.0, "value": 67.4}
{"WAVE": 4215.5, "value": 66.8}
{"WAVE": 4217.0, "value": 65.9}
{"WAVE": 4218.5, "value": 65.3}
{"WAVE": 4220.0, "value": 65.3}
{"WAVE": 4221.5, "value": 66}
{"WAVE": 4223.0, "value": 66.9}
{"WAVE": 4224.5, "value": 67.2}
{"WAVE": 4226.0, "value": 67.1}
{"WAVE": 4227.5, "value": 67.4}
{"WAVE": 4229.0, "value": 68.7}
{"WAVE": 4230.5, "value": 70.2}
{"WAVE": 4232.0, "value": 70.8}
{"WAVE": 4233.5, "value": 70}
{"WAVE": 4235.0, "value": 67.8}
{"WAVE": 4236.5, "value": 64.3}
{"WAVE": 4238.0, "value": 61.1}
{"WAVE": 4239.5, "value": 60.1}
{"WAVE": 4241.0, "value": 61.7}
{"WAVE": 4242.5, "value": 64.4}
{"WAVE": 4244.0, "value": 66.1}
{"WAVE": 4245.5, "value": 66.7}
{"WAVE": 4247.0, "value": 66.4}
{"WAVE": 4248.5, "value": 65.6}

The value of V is 65.3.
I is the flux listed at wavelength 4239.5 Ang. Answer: 60.1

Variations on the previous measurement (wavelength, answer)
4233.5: 70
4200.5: 64.1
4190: 65.6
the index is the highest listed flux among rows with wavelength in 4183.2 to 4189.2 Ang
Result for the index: 65.9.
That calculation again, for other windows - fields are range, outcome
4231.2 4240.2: 70.8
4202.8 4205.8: 68.1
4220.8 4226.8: 67.2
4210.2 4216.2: 67.5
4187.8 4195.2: 67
